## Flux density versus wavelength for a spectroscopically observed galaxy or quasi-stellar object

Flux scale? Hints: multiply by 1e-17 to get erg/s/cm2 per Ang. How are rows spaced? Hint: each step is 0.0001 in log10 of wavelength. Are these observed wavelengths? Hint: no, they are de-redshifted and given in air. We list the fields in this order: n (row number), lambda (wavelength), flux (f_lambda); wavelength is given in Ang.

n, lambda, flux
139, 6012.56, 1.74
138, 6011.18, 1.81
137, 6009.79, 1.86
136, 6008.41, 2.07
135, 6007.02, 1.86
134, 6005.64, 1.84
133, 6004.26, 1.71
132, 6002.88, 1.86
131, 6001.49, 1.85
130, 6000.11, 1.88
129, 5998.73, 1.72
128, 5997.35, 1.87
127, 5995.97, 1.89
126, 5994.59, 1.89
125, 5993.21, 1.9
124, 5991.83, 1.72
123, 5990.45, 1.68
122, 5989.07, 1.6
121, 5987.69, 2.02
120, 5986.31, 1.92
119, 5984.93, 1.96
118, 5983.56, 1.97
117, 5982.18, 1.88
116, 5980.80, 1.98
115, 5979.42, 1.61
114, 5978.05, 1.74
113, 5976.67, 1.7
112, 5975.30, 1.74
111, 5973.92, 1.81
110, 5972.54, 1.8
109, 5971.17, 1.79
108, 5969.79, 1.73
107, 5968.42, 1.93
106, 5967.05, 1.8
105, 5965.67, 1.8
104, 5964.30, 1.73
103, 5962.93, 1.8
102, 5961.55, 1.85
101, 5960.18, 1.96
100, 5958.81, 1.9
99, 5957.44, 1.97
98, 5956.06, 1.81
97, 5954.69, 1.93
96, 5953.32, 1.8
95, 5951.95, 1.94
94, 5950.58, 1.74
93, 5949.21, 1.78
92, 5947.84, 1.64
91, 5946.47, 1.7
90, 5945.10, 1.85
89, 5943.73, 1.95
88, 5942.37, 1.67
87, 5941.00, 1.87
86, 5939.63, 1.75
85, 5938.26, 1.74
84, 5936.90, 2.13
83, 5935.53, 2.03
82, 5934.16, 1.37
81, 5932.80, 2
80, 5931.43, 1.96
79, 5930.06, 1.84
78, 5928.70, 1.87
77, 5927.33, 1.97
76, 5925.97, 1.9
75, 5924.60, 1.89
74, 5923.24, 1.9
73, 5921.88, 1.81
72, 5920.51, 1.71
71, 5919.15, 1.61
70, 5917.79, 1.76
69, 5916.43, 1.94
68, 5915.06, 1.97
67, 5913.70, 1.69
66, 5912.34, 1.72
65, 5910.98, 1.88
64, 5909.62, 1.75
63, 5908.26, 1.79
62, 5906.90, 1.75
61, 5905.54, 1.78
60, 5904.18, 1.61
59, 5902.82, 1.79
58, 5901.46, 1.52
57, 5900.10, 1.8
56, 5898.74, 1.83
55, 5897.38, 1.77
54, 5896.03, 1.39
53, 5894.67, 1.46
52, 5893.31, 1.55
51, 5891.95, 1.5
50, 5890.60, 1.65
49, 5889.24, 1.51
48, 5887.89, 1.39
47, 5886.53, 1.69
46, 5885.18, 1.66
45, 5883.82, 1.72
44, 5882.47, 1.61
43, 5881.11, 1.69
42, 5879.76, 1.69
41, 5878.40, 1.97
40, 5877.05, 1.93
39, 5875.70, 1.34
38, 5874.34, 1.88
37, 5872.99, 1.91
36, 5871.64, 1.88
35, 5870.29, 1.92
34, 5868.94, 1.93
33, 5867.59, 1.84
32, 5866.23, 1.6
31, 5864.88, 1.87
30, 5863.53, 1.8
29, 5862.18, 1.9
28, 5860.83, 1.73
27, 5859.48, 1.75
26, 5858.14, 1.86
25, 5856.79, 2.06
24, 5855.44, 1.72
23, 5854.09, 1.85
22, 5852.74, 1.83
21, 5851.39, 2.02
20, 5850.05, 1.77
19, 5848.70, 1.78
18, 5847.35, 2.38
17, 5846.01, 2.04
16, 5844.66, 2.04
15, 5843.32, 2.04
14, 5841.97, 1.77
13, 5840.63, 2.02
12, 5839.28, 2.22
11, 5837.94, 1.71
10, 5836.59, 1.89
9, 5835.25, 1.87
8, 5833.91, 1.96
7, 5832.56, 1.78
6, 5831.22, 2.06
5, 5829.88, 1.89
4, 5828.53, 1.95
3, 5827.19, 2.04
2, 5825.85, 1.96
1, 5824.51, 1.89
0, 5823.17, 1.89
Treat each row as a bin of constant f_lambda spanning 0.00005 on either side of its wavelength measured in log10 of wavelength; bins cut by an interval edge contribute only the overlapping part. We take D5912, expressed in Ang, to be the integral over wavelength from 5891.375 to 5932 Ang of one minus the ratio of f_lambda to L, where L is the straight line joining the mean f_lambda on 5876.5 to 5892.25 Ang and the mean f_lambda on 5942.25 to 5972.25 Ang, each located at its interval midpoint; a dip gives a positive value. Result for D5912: -0.7 Ang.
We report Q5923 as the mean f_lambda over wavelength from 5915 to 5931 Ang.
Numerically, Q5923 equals 1.84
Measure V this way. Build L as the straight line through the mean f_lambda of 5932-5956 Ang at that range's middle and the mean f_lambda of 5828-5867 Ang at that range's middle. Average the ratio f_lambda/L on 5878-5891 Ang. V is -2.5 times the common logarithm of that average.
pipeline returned 0.14 mag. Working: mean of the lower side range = 1.9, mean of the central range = 1.65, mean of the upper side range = 1.82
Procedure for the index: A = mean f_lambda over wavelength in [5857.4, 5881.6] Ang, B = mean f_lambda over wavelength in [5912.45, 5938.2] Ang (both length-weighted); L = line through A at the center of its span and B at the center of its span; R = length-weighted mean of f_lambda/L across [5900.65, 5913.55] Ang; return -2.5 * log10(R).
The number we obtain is 0.06 mag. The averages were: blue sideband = 1.81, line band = 1.73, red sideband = 1.85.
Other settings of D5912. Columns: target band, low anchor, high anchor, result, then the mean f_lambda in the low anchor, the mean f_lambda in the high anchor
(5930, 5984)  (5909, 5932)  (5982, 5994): 0.5 Ang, 1.83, 1.85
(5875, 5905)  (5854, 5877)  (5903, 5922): 2.5 Ang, 1.82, 1.77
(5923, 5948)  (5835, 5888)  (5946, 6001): -0.2 Ang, 1.84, 1.82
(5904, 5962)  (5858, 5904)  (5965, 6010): -1.9 Ang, 1.71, 1.83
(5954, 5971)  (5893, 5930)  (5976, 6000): -0.4 Ang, 1.76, 1.83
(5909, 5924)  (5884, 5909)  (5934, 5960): -0.7 Ang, 1.64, 1.83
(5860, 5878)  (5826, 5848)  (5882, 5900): -0.6 Ang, 1.98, 1.6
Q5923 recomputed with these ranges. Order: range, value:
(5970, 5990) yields 1.82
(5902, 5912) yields 1.76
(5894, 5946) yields 1.79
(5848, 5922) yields 1.75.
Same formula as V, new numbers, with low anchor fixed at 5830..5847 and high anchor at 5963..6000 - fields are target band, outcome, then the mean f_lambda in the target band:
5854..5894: 0.105 mag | 1.74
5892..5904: 0.166 mag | 1.63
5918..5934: 0.017 mag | 1.84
